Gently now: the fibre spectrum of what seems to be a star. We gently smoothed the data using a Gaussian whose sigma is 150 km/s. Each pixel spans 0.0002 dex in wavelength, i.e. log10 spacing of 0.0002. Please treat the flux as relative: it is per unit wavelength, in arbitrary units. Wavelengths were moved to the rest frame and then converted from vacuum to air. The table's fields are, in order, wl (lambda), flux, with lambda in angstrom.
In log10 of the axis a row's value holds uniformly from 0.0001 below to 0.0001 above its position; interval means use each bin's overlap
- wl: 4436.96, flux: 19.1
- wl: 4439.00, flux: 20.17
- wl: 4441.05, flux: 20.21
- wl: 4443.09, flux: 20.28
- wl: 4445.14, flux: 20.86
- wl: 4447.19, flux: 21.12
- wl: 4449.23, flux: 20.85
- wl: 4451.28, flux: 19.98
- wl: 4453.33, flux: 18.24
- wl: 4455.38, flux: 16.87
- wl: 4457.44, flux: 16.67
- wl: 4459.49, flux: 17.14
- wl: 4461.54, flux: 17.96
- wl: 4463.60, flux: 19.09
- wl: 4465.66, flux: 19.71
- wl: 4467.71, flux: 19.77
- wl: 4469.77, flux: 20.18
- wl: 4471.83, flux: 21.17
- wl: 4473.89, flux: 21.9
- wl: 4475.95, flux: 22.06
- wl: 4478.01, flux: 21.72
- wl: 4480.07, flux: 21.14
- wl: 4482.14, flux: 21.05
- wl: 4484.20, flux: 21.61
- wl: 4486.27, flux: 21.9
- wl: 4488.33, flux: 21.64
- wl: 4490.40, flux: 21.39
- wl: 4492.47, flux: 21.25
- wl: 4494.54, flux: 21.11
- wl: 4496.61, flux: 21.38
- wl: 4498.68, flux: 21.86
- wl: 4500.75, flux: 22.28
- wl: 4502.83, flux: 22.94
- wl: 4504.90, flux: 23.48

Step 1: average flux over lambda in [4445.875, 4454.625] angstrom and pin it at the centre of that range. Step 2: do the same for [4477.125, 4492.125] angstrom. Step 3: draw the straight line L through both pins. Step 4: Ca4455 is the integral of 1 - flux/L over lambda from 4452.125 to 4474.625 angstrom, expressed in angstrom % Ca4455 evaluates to 1.78 angstrom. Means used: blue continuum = 20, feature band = 18.9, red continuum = 21.5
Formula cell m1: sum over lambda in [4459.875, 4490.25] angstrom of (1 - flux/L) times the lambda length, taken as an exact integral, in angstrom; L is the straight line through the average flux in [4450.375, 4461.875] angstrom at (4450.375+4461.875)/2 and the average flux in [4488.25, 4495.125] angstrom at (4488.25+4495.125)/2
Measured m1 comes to -1.6 angstrom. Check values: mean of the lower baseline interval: 17.8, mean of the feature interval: 20.7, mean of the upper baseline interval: 21.3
